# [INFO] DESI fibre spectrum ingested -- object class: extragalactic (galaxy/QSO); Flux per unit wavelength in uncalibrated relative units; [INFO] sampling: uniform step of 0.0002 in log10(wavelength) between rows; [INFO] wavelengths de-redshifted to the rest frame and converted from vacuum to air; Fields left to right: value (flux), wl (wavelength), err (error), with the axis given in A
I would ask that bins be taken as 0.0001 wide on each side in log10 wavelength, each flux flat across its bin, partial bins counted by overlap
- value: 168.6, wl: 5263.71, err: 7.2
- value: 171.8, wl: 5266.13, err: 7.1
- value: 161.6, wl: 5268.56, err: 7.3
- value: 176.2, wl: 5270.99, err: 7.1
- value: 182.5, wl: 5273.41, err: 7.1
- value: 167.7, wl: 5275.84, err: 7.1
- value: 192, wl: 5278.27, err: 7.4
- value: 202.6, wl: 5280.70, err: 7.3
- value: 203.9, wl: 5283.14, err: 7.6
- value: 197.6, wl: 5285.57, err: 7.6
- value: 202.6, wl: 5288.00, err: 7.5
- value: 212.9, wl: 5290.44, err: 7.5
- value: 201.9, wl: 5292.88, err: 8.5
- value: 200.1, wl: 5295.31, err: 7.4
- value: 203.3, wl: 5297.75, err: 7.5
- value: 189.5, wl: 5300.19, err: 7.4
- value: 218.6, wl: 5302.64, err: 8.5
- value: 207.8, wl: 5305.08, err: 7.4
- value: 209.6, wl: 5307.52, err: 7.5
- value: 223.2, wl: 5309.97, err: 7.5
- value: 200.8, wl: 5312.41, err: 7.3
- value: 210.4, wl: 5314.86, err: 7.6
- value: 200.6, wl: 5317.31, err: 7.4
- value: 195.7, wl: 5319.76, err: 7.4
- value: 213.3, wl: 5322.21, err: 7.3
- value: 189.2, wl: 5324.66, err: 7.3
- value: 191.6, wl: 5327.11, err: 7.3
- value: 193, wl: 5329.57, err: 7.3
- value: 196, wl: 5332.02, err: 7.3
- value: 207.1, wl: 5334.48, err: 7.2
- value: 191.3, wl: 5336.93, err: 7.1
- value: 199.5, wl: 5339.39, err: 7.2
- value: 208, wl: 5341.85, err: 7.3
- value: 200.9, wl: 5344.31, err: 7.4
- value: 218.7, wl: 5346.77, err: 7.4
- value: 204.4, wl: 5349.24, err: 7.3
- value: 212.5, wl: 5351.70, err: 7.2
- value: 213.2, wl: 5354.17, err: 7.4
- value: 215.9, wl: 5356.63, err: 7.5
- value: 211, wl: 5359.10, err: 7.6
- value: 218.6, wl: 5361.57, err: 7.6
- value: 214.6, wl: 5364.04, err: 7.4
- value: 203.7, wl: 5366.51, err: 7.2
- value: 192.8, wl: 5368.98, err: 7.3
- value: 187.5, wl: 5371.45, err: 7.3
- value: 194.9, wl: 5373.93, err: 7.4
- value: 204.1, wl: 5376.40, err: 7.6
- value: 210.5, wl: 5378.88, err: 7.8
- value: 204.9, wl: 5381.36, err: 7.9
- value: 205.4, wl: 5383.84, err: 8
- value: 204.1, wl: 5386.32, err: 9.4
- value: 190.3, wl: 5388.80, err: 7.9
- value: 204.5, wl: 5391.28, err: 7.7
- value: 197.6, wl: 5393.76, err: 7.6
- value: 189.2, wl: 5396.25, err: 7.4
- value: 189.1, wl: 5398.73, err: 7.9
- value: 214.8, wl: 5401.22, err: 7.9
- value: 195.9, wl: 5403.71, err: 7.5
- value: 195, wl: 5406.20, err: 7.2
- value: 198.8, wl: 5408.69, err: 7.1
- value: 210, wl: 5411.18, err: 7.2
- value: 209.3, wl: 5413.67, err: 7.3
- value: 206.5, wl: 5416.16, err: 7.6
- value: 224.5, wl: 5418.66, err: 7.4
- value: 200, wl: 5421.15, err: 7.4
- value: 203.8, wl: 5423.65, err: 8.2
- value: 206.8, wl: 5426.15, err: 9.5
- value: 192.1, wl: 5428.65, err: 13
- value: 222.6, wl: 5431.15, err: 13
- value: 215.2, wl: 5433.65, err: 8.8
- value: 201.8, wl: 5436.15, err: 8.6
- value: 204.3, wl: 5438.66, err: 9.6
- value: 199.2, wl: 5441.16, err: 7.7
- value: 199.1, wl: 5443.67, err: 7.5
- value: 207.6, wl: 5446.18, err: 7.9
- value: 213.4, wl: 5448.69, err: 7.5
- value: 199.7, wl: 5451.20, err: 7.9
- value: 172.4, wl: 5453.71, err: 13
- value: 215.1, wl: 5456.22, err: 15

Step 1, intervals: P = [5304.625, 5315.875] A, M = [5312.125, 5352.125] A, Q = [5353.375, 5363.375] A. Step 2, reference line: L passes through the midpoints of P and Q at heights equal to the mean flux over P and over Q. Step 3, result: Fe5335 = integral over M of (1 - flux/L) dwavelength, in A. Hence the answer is 2.02 A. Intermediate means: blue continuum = 211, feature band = 202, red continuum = 215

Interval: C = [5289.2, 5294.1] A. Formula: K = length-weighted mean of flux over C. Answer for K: 207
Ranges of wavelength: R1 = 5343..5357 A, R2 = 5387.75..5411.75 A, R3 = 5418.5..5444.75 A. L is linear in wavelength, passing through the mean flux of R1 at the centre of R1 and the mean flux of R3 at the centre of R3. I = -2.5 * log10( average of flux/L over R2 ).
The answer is 0.05 mag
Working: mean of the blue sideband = 211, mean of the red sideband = 206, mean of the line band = 198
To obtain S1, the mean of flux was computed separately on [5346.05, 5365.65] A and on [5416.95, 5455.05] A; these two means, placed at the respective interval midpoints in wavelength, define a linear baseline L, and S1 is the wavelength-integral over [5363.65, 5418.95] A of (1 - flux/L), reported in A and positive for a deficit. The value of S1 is 2.0 A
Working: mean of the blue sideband 213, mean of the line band 202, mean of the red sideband 204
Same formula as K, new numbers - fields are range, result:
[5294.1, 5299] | 202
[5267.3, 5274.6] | 173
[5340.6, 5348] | 209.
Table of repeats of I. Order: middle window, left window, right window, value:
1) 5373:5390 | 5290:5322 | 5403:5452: 0.02 mag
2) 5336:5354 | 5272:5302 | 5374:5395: -0.03 mag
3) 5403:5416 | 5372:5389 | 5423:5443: 0.01 mag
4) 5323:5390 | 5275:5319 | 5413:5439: 0.01 mag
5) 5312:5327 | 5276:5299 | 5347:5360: 0.03 mag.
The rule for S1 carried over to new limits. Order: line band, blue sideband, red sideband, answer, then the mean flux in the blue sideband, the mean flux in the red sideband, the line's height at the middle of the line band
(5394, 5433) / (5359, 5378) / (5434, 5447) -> -0.2 A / 203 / 203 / 203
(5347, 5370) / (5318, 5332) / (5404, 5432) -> -1.2 A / 197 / 206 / 200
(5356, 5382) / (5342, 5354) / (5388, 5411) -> 0.0 A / 209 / 198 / 205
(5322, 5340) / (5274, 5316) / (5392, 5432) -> 0.5 A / 202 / 203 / 203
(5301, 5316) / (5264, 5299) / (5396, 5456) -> -1.4 A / 191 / 203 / 193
